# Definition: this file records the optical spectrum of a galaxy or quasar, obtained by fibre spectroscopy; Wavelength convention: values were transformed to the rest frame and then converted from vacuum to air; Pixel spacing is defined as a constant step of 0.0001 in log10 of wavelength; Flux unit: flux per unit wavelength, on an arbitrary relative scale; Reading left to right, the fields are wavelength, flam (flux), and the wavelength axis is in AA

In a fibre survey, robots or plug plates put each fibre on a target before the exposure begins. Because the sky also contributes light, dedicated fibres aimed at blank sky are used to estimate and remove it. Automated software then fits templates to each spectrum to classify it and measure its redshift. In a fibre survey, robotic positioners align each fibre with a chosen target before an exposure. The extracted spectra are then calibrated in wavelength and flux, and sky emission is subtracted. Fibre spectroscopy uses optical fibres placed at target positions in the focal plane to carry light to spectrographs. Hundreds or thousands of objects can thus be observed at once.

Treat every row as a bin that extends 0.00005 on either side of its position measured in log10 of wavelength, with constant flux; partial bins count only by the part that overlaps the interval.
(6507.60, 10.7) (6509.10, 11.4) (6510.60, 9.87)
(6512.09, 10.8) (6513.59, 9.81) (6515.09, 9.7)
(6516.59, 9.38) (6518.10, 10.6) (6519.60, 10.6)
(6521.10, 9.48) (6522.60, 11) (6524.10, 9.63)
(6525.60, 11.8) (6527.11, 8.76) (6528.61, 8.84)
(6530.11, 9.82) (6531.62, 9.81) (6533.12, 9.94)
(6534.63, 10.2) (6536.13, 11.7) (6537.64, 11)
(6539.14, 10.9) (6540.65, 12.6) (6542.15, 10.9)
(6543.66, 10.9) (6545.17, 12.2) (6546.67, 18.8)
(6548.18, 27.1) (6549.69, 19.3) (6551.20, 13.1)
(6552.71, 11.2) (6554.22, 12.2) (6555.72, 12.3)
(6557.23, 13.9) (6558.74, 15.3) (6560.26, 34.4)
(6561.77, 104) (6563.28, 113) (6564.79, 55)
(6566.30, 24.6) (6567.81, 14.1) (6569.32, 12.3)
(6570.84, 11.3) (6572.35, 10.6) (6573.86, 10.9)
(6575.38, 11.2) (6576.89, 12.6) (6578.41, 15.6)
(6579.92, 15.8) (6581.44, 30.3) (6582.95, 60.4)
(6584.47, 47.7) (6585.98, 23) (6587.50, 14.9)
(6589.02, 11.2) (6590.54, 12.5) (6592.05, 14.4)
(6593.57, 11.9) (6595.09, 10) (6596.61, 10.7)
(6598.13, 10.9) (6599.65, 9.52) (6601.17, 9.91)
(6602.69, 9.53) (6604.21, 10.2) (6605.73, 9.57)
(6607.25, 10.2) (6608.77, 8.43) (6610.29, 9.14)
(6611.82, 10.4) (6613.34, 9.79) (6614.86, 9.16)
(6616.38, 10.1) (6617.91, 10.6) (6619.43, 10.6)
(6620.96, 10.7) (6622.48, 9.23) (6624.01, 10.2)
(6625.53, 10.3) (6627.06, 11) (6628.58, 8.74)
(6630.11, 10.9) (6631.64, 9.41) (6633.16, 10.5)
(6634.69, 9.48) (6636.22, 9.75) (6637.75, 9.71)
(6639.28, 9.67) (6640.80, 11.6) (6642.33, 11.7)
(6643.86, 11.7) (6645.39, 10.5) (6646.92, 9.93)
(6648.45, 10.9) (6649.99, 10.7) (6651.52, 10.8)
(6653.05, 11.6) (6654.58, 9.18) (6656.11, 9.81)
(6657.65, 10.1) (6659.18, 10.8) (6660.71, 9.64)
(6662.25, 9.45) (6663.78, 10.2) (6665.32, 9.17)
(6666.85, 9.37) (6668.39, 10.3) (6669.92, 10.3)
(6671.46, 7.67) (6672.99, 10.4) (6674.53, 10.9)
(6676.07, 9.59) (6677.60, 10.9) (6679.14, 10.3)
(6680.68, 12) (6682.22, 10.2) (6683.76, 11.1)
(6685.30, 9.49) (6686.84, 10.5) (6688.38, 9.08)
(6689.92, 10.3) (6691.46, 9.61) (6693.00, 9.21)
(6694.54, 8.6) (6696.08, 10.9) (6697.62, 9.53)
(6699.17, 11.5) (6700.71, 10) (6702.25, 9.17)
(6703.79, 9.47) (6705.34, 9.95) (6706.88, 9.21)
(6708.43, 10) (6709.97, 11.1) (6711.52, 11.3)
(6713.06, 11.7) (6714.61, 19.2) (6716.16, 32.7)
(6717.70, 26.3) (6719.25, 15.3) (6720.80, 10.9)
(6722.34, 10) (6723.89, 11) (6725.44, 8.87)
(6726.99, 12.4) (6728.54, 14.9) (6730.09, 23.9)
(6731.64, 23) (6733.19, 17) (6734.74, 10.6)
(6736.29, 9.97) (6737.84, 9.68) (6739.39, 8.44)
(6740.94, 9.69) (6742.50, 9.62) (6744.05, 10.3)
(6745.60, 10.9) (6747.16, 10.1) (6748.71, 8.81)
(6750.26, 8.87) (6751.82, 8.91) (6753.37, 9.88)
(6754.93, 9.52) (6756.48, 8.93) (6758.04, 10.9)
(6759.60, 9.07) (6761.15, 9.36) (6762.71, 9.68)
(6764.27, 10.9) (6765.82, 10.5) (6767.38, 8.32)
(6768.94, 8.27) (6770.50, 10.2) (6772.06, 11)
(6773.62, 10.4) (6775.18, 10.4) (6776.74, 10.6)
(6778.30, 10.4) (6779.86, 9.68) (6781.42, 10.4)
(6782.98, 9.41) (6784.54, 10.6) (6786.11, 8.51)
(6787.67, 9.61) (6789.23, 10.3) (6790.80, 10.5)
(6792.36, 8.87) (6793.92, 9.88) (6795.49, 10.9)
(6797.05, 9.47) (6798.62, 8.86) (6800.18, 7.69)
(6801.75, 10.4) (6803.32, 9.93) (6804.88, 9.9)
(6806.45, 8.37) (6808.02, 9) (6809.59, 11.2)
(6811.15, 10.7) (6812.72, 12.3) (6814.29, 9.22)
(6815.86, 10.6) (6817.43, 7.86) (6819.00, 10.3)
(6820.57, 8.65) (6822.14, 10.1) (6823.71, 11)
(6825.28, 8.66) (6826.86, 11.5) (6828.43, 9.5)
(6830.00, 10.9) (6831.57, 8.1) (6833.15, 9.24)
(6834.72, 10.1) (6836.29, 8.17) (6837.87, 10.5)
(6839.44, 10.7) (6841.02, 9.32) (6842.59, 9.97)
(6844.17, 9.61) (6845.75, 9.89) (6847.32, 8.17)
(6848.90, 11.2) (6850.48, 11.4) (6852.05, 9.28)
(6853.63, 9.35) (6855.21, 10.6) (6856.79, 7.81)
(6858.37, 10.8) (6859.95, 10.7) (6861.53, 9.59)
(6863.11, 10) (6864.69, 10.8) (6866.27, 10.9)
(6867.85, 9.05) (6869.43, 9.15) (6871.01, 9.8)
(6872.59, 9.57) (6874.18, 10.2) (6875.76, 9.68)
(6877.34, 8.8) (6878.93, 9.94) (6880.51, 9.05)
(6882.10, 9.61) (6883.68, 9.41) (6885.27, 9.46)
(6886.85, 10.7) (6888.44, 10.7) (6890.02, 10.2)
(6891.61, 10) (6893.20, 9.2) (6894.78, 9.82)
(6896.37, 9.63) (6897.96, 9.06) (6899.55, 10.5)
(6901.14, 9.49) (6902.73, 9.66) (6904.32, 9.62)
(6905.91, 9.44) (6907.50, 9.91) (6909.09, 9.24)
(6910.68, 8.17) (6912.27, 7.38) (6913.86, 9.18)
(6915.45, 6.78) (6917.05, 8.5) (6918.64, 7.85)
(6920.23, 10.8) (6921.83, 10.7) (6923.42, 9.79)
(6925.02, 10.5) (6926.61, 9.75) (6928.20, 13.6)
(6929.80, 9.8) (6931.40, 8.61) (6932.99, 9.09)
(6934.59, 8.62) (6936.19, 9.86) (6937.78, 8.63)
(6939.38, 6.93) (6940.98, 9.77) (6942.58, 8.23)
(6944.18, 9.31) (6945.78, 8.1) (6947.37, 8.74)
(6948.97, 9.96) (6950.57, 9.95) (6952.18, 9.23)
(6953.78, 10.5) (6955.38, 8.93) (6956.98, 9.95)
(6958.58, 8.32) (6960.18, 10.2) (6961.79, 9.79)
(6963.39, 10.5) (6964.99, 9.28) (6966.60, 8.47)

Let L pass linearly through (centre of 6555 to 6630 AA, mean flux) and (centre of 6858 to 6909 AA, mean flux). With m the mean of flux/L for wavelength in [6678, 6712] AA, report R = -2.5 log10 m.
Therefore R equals 0.49 mag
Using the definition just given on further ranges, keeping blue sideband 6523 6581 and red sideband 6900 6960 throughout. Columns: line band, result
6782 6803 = 0.33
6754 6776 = 0.37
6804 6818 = 0.25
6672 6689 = 0.48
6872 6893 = 0.09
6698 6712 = 0.46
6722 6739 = 0.08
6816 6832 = 0.25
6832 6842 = 0.23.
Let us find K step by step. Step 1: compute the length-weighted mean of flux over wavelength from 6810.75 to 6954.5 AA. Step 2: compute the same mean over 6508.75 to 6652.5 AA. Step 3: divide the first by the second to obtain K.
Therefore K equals 0.6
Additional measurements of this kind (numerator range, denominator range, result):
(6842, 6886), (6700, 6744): 0.73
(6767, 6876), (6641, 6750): 0.86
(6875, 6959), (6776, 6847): 0.96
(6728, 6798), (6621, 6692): 1.05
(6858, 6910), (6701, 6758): 0.78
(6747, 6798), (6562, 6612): 0.47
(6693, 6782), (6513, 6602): 0.62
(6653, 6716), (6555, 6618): 0.50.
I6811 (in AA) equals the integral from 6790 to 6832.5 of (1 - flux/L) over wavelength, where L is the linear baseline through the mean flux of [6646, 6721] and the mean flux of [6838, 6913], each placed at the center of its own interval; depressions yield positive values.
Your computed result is 1.82 AA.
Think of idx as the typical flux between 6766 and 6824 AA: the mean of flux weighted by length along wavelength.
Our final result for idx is 9.83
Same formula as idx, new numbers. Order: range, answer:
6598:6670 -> 10.1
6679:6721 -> 12.1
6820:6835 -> 9.78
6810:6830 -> 10.1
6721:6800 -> 10.6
